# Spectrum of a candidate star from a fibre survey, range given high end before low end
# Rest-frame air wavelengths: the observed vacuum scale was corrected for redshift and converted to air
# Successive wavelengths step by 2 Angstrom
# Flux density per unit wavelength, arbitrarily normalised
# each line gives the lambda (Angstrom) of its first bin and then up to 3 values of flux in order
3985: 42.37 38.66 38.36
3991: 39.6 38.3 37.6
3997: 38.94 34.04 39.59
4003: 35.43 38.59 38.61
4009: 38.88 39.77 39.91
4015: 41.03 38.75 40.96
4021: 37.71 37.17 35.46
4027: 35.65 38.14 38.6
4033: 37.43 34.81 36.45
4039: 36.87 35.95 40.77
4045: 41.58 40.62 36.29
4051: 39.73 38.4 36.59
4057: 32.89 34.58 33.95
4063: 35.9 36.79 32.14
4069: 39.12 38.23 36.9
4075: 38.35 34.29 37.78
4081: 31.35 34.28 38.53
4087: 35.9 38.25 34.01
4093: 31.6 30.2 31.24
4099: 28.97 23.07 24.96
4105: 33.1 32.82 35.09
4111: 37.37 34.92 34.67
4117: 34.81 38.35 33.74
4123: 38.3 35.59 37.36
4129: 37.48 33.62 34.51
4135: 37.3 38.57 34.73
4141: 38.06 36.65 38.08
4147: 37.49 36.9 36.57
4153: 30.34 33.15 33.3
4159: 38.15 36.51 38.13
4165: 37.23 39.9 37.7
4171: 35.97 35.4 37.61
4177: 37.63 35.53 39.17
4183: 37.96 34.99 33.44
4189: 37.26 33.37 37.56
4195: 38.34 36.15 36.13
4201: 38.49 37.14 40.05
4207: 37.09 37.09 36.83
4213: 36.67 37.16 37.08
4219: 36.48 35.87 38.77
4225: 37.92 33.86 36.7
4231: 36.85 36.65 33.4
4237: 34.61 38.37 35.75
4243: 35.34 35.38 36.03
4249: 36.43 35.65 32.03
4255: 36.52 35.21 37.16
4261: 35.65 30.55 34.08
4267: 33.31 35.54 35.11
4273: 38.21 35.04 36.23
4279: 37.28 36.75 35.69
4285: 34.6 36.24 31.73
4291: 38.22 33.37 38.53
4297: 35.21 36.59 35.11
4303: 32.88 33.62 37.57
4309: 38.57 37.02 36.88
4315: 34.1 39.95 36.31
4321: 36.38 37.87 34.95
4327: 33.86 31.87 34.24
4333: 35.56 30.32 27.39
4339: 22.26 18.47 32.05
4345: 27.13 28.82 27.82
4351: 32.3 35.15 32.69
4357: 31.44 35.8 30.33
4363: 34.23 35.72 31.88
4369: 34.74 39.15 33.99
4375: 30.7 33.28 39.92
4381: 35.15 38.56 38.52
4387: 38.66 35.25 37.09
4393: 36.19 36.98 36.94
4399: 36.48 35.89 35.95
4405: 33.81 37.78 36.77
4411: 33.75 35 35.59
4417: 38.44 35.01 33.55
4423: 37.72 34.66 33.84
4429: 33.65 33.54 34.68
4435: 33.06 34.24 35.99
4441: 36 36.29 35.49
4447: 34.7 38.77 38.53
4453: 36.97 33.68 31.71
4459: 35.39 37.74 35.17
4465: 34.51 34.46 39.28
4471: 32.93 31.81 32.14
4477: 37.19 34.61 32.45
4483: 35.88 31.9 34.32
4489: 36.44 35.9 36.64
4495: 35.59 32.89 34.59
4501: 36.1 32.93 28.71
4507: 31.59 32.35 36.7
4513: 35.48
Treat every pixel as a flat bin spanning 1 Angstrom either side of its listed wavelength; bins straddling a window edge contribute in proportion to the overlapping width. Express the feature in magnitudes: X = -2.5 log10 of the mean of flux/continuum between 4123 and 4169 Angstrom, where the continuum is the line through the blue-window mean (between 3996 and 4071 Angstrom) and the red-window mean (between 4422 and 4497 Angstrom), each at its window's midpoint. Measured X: 0.01 mag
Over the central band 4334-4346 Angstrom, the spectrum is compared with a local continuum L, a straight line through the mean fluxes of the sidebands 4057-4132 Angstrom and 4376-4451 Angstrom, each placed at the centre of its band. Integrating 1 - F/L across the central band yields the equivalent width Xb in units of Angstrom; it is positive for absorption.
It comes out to 3.1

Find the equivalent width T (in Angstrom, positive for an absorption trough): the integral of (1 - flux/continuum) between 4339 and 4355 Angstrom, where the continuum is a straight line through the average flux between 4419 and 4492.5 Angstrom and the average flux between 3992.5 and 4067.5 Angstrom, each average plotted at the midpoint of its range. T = 3.1 Angstrom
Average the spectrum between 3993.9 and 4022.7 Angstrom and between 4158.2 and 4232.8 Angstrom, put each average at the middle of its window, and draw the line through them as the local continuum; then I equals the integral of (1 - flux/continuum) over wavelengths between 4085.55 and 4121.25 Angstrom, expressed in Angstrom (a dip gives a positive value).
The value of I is 4.5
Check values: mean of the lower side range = 38.5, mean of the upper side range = 37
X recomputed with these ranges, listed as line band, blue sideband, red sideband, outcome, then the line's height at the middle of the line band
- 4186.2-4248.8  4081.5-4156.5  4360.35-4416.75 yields -0.05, 35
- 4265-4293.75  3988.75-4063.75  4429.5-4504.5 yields 0.02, 36.1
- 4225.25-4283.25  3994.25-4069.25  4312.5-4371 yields -0.05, 33.9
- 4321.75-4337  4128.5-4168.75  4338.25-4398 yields 0.01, 33.9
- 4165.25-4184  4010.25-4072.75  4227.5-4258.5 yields -0.03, 36.3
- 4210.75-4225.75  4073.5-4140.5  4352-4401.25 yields -0.07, 34.8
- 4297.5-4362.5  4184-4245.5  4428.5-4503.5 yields 0.09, 35.8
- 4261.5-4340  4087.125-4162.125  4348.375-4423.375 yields 0.01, 35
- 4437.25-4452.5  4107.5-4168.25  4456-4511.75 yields -0.06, 34.6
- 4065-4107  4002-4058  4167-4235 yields 0.12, 37.6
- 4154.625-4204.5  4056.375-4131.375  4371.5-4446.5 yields -0.06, 34.8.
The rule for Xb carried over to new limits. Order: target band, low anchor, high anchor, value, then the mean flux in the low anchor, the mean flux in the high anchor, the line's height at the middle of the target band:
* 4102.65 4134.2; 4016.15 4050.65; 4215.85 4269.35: 1.7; 37.9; 35.6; 36.9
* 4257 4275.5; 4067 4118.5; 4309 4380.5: -0.9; 34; 33.1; 33.4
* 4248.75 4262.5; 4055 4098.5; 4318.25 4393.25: -0.6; 35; 33.3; 33.9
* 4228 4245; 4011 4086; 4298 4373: -0.6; 37.2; 33.3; 34.6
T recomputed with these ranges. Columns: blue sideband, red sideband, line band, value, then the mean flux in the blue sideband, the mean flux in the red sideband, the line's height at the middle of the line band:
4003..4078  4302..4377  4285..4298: -0.65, 37.5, 33.1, 33.8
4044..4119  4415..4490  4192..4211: -1.40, 34.9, 35.1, 34.9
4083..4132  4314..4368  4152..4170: -1.36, 33.9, 32.2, 33.5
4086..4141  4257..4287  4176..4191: -0.71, 34.2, 35.4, 34.7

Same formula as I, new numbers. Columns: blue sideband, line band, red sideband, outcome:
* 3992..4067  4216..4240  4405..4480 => 0.0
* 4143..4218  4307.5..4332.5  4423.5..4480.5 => -0.1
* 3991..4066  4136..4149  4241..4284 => -0.2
